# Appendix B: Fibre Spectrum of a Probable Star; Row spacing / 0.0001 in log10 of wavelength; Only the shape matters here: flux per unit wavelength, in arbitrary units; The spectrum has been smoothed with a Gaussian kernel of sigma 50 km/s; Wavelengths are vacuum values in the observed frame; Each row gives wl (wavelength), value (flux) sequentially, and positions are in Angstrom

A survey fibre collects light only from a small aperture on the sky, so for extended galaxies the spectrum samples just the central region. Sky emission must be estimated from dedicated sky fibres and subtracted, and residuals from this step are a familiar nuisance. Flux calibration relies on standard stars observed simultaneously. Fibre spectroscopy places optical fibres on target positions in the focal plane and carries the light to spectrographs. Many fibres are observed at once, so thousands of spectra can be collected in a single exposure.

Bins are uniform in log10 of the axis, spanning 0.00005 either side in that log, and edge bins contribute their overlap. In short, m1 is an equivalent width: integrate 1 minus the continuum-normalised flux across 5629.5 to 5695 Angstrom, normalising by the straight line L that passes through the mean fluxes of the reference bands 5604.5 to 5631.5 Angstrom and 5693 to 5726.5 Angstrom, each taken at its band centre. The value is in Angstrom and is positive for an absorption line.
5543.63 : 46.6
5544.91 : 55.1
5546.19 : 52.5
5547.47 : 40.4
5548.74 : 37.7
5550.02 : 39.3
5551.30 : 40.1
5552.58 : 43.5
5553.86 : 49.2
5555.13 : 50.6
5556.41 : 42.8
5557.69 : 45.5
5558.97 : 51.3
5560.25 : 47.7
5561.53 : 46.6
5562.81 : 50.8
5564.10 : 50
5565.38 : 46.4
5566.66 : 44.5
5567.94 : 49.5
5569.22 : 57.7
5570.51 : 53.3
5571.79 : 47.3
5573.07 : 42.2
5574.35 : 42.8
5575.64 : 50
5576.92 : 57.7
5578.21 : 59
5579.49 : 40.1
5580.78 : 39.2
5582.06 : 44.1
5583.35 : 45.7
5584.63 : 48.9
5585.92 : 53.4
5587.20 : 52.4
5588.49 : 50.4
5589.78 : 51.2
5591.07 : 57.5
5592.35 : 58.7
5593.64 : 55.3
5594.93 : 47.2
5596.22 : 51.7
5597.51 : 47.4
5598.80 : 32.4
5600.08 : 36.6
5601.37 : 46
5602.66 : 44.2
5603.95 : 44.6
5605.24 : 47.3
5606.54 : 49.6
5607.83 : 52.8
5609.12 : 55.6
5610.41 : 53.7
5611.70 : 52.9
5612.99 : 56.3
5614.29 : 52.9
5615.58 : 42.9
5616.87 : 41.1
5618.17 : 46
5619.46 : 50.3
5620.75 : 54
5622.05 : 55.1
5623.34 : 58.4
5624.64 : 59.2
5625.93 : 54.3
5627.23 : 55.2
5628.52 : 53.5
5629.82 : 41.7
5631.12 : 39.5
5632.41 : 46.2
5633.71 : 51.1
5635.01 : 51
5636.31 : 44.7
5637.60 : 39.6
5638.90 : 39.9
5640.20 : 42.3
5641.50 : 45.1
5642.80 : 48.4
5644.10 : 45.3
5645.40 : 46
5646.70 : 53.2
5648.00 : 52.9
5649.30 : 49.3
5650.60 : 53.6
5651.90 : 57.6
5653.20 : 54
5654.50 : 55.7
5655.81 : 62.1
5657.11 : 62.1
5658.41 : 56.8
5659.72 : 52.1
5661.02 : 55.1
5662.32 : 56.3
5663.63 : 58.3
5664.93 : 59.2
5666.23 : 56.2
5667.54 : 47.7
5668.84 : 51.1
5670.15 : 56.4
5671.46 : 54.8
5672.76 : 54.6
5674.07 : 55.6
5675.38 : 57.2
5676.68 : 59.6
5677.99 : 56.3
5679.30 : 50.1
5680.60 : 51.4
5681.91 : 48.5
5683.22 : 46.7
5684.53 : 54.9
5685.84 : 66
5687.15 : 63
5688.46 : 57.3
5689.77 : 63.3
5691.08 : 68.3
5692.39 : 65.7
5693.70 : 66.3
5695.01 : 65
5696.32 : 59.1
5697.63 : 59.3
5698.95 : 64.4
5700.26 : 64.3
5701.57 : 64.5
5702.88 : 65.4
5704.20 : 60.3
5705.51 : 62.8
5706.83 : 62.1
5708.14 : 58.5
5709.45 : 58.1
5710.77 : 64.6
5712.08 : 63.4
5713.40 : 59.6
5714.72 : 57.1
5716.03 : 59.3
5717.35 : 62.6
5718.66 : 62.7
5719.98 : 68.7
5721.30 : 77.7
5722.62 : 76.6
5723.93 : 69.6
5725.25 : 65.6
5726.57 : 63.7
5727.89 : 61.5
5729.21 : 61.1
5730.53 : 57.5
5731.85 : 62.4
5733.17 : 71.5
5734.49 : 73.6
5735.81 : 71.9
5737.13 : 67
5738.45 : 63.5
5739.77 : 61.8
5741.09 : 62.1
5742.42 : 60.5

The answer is 4.4 Angstrom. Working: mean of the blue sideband 51.1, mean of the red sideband 63.9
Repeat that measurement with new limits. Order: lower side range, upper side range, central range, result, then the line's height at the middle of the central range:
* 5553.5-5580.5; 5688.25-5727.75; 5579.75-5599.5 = 0.9 Angstrom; 51.1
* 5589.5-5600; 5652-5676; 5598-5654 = 3.8 Angstrom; 52.3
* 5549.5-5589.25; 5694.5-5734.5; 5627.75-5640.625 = 2.3 Angstrom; 55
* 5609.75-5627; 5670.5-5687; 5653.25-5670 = -0.6 Angstrom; 54.1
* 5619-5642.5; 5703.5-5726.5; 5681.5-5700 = -0.3 Angstrom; 59.7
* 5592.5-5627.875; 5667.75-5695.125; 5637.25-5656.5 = 1.4 Angstrom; 53.8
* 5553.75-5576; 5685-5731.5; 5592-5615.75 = 1.6 Angstrom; 52.4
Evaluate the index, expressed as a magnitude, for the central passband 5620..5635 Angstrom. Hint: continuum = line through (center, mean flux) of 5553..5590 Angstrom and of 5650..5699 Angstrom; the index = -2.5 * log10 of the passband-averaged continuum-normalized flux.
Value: 0.04 mag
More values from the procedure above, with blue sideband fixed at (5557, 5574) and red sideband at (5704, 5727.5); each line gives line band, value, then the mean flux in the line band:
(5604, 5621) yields 0.069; 50.1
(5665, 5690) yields 0.092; 55.3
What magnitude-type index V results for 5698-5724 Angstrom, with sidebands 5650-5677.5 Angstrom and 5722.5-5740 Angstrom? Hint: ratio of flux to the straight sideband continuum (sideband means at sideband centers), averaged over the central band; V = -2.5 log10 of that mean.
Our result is -0.02 mag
